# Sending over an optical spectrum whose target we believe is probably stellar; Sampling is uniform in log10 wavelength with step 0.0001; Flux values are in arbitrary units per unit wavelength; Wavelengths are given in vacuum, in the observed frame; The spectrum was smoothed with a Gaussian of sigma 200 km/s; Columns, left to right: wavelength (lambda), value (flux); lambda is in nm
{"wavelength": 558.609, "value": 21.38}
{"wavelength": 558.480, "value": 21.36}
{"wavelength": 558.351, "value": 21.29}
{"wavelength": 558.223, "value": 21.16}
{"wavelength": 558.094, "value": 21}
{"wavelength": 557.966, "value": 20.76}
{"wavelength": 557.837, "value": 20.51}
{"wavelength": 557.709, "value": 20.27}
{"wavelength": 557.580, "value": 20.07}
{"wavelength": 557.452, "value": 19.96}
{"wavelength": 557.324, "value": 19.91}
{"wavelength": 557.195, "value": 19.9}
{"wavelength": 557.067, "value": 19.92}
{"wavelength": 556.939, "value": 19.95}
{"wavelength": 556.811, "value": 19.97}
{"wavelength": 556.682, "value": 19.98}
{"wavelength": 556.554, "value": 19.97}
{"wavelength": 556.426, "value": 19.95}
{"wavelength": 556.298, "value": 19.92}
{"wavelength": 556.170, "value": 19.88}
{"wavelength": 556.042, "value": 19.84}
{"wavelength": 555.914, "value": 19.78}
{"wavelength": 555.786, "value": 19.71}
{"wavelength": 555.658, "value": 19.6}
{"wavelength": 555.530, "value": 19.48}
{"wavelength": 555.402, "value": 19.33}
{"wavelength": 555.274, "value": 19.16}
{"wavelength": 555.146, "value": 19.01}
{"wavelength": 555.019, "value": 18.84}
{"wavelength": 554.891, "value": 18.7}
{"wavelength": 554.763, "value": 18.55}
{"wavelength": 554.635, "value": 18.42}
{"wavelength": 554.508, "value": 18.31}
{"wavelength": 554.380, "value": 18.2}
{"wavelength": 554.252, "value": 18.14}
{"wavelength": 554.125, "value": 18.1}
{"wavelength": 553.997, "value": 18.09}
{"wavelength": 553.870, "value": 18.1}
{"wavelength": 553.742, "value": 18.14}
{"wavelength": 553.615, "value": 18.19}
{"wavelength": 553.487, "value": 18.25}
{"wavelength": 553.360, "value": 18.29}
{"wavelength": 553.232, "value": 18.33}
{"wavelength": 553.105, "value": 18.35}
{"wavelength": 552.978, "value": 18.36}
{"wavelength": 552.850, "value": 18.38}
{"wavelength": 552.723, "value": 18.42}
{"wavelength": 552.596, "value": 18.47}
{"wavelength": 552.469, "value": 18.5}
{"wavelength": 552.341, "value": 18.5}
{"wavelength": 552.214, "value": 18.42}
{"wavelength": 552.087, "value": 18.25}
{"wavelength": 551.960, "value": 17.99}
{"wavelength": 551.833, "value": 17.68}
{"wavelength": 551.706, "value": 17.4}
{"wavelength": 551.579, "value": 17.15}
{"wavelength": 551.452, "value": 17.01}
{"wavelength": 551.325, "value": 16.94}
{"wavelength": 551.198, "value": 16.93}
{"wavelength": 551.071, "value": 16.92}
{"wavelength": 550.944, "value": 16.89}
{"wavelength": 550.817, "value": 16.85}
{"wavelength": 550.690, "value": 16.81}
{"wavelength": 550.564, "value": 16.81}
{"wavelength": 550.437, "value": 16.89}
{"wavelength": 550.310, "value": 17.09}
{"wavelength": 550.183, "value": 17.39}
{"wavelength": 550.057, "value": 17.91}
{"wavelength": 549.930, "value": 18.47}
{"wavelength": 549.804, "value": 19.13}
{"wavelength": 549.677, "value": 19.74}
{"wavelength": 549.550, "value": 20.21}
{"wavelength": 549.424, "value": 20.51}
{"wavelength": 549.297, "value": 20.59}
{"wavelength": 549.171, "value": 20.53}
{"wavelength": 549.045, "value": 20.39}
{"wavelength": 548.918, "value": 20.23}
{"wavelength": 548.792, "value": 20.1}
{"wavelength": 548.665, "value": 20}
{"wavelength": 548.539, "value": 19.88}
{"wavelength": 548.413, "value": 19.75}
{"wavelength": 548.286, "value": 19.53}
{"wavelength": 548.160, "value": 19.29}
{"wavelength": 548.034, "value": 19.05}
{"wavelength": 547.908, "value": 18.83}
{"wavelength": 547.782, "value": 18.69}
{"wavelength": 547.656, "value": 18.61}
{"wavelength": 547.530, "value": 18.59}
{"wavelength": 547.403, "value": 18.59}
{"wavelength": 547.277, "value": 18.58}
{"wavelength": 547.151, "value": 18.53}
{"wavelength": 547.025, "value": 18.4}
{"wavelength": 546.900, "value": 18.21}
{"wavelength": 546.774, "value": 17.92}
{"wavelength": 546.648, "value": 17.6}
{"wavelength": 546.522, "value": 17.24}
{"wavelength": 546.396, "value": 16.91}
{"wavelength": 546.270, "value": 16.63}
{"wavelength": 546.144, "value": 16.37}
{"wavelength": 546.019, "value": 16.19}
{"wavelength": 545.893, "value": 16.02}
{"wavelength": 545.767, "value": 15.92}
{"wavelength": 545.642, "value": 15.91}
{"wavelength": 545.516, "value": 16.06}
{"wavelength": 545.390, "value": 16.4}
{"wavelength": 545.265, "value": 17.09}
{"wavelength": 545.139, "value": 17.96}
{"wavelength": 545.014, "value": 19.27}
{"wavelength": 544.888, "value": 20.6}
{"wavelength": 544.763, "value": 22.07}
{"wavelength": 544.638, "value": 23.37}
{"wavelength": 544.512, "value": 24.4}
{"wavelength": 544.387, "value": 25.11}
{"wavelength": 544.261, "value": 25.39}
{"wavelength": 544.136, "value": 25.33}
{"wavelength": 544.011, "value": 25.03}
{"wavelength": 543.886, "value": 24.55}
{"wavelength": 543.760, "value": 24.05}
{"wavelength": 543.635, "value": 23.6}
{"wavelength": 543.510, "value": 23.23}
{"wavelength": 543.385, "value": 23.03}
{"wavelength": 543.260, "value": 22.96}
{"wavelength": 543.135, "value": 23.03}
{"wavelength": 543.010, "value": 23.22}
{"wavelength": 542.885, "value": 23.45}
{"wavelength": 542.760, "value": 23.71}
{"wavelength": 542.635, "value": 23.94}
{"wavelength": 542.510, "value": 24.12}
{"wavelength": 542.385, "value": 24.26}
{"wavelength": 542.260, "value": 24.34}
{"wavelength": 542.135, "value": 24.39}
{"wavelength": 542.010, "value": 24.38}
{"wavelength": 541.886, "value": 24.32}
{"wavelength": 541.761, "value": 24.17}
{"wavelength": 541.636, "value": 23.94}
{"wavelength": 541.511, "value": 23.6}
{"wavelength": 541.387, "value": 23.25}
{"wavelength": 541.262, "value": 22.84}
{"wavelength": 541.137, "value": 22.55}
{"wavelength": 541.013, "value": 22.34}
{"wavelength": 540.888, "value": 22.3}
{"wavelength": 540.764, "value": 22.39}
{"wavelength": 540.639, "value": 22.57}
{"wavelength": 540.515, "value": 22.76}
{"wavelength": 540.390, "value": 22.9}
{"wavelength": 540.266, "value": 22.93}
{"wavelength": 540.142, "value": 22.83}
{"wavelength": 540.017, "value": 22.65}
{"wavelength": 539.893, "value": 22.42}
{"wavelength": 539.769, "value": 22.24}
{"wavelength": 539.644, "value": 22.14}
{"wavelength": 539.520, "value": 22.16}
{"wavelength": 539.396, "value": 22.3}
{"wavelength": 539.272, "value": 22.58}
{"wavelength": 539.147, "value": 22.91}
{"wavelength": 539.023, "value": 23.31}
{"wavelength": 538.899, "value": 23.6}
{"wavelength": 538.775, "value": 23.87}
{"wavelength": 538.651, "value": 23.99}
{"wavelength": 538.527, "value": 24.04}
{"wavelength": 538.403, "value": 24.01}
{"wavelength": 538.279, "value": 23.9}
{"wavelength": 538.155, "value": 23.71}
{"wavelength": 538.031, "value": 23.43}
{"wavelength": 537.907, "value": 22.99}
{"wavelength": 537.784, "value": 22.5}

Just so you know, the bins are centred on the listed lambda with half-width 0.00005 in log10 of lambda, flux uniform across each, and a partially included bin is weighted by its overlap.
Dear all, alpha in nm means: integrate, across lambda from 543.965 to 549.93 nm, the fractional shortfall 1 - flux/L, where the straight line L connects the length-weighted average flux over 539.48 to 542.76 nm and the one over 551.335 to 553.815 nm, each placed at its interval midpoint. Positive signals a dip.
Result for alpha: 0.36 nm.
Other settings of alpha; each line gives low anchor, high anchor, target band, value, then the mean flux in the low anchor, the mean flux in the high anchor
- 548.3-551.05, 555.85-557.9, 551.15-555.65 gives 0.272 nm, 18.8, 20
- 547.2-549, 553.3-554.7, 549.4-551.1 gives 0.085 nm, 19.3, 18.2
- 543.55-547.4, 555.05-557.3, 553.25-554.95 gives 0.125 nm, 19.7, 19.7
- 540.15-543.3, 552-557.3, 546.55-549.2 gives 0.272 nm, 23.4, 18.9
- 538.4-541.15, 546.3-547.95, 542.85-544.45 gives -0.287 nm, 22.8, 18.2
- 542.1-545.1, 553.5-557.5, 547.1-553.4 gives 0.780 nm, 23.6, 19.2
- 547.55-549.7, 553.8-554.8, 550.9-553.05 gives 0.120 nm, 19.7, 18.2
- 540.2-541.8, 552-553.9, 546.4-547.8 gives 0.162 nm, 23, 18.3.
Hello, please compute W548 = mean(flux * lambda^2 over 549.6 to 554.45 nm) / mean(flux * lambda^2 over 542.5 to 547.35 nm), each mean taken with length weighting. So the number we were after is 0.90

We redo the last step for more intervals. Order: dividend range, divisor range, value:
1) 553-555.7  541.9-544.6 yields 0.80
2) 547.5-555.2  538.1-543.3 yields 0.82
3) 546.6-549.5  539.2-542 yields 0.87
